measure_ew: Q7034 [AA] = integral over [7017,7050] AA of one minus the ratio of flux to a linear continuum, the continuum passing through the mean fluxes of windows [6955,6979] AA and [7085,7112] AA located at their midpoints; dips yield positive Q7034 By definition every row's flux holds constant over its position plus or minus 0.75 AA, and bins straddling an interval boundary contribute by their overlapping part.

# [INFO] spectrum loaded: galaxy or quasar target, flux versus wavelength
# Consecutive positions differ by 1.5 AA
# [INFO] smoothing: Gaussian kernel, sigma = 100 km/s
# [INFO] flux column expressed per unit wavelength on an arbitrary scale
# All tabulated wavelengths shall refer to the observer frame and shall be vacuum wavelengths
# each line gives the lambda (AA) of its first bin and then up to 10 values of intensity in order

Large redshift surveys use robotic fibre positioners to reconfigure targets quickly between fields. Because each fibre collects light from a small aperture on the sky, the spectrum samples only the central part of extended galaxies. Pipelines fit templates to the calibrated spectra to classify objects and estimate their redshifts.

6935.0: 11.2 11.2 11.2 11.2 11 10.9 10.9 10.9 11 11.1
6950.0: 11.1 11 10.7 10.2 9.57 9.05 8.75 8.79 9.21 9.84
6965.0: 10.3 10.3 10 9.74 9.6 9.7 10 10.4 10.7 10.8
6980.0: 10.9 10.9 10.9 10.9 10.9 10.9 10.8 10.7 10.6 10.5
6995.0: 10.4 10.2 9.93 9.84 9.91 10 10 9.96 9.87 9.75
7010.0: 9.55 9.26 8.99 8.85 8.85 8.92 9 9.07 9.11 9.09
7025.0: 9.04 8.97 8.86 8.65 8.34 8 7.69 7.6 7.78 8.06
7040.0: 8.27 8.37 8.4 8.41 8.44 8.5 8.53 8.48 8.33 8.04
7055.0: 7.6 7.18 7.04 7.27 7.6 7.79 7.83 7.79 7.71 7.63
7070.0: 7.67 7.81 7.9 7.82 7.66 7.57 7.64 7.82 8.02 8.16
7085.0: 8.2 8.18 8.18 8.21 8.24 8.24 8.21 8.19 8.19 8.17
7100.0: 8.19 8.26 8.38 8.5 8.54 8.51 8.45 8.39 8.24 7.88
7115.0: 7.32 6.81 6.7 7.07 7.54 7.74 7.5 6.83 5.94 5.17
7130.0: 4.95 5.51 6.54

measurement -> 1.9 AA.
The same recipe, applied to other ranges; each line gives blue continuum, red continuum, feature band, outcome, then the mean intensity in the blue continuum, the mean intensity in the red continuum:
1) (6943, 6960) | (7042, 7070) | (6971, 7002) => -2.99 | 10.4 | 7.92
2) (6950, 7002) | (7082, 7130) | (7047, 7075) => 2.62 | 10.2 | 7.77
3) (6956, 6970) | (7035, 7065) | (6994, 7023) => -2.73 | 9.55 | 7.98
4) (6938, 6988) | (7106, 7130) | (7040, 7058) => 1.07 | 10.4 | 7.3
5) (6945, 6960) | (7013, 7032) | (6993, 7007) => -1.08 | 10.3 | 8.89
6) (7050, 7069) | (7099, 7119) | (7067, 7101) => -0.59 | 7.71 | 8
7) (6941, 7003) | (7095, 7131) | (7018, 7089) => 4.89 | 10.3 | 7.54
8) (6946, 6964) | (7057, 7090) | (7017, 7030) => -0.35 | 10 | 7.79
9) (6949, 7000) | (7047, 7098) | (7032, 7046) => 1.00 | 10.2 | 7.92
